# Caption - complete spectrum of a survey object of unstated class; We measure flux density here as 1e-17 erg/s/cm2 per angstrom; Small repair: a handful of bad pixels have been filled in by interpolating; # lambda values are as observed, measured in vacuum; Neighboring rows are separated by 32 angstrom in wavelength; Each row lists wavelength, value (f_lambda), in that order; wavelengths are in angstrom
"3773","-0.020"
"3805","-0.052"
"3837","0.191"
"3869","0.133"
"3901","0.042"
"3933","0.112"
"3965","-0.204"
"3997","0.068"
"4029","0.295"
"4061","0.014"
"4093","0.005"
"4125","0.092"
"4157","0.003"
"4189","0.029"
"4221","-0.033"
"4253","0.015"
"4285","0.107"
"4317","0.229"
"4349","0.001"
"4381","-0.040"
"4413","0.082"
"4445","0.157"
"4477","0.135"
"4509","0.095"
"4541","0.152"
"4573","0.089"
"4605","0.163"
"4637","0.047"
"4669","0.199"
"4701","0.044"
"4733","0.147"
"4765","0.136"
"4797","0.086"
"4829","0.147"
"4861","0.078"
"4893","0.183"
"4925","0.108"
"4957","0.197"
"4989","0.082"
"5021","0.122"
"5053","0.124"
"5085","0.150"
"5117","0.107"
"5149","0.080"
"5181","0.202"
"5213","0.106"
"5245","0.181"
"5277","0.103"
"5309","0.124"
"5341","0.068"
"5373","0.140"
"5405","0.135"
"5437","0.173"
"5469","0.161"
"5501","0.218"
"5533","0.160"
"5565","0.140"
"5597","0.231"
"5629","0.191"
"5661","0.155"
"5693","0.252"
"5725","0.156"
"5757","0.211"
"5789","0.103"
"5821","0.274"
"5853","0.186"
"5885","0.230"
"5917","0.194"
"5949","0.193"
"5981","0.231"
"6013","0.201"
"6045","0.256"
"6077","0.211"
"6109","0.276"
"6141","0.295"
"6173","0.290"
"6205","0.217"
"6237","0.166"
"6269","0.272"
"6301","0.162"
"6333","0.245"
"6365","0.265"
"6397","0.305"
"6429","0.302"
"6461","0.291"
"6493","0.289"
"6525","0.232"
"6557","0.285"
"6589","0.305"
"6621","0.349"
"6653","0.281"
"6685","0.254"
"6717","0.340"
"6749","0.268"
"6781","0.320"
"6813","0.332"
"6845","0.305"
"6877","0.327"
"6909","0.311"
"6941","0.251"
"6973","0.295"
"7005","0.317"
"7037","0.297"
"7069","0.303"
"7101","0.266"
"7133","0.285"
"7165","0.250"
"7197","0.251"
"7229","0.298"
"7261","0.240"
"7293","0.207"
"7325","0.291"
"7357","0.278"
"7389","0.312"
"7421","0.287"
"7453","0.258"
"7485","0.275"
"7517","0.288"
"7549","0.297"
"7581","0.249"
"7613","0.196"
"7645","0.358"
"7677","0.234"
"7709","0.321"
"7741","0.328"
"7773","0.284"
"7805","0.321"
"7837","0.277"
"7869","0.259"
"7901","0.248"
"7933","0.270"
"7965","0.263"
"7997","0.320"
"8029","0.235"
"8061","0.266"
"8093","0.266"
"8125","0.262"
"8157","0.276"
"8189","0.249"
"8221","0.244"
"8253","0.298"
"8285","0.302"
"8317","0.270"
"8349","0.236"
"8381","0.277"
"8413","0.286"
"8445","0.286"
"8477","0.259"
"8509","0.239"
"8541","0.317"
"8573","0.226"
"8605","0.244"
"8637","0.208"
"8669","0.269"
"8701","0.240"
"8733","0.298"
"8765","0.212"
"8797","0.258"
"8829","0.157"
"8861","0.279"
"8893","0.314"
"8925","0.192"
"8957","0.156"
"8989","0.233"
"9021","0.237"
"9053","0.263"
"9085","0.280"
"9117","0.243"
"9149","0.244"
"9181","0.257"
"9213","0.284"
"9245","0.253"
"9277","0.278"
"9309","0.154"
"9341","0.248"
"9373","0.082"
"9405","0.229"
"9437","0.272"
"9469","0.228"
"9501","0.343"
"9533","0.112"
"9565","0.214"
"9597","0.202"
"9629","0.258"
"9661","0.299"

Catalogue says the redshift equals 0.455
